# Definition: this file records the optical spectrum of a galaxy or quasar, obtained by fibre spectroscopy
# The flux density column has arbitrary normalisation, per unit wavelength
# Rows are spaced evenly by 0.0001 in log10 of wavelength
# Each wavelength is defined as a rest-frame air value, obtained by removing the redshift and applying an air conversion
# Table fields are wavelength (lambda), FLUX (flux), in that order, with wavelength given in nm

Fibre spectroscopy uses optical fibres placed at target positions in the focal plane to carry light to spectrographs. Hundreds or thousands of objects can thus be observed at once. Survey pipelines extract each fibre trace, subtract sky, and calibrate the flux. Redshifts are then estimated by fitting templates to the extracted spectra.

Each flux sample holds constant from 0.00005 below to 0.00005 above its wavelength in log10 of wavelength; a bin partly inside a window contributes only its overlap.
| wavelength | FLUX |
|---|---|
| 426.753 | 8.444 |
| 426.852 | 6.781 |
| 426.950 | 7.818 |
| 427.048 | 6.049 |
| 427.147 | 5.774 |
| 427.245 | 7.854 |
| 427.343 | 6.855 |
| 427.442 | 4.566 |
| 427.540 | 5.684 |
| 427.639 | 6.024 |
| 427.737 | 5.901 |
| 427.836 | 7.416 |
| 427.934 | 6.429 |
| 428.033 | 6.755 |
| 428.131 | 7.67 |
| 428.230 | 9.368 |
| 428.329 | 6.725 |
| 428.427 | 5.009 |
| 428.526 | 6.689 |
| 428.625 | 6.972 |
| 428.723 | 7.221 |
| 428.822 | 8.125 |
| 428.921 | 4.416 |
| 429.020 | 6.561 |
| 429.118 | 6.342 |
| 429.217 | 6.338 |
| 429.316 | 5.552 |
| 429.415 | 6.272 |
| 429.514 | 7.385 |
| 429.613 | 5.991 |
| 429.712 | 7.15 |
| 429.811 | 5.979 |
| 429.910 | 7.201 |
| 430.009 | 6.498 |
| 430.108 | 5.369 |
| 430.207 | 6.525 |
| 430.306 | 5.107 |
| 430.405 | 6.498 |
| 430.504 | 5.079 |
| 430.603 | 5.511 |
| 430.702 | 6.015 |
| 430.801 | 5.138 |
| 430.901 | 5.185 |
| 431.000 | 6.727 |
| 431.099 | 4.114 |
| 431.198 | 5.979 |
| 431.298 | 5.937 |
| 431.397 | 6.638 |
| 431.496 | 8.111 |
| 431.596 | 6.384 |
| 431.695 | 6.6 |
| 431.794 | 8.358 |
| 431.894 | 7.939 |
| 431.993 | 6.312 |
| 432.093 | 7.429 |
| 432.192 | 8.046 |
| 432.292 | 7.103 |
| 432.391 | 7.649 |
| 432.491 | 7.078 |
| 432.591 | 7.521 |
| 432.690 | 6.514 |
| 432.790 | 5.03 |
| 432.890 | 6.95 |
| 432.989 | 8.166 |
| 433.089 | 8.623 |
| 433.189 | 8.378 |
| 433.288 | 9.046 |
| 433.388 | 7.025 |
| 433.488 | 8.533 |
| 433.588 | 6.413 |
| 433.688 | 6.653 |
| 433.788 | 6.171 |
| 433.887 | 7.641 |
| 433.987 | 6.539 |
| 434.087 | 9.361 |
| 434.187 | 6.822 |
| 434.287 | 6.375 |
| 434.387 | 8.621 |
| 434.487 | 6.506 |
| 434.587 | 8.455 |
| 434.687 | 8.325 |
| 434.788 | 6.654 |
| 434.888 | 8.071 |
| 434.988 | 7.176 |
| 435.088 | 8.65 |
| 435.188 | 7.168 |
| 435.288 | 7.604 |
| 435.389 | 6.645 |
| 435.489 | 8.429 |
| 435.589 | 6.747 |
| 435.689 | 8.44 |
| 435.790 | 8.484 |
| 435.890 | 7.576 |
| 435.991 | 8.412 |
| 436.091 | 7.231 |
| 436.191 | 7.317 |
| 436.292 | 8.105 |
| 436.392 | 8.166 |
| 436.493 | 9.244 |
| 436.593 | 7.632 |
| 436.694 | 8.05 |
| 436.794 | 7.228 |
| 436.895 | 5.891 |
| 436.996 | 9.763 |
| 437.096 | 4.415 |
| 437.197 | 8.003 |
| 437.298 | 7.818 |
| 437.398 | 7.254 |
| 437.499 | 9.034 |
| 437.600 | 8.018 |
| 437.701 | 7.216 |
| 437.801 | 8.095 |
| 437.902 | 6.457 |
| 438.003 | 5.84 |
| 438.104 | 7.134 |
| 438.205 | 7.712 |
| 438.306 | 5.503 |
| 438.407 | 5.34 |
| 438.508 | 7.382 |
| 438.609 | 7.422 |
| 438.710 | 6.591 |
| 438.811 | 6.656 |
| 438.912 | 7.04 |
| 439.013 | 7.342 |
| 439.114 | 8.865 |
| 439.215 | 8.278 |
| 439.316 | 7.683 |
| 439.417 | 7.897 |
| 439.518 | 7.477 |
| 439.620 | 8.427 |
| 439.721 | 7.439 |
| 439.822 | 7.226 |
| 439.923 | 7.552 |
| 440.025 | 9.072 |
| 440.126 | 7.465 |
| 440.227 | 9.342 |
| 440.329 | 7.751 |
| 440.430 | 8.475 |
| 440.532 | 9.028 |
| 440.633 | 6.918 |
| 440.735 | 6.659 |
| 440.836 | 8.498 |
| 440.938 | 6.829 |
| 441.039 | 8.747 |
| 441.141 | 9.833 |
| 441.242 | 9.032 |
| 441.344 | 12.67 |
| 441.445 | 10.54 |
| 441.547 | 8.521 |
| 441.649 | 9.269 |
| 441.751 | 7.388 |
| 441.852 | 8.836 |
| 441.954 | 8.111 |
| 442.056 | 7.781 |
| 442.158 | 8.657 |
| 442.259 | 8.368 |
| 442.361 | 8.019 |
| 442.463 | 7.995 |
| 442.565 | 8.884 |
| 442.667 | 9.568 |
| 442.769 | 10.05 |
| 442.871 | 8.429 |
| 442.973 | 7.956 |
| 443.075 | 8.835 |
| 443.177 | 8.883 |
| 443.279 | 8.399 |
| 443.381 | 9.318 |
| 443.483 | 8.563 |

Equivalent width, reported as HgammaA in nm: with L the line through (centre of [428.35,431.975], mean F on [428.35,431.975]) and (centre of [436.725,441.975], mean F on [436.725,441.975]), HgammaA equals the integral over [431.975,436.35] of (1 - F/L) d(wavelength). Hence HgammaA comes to -0.34 nm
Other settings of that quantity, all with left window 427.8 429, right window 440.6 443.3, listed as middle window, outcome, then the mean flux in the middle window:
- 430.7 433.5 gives 0.152 nm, 6.98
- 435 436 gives 0.007 nm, 7.76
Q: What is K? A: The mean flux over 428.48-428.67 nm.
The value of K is 6.82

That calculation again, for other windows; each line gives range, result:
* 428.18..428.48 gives 7.02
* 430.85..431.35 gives 5.59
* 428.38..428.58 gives 5.86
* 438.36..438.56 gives 6.38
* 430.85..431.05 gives 5.94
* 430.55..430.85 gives 5.56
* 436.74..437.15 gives 6.85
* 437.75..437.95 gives 7.31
